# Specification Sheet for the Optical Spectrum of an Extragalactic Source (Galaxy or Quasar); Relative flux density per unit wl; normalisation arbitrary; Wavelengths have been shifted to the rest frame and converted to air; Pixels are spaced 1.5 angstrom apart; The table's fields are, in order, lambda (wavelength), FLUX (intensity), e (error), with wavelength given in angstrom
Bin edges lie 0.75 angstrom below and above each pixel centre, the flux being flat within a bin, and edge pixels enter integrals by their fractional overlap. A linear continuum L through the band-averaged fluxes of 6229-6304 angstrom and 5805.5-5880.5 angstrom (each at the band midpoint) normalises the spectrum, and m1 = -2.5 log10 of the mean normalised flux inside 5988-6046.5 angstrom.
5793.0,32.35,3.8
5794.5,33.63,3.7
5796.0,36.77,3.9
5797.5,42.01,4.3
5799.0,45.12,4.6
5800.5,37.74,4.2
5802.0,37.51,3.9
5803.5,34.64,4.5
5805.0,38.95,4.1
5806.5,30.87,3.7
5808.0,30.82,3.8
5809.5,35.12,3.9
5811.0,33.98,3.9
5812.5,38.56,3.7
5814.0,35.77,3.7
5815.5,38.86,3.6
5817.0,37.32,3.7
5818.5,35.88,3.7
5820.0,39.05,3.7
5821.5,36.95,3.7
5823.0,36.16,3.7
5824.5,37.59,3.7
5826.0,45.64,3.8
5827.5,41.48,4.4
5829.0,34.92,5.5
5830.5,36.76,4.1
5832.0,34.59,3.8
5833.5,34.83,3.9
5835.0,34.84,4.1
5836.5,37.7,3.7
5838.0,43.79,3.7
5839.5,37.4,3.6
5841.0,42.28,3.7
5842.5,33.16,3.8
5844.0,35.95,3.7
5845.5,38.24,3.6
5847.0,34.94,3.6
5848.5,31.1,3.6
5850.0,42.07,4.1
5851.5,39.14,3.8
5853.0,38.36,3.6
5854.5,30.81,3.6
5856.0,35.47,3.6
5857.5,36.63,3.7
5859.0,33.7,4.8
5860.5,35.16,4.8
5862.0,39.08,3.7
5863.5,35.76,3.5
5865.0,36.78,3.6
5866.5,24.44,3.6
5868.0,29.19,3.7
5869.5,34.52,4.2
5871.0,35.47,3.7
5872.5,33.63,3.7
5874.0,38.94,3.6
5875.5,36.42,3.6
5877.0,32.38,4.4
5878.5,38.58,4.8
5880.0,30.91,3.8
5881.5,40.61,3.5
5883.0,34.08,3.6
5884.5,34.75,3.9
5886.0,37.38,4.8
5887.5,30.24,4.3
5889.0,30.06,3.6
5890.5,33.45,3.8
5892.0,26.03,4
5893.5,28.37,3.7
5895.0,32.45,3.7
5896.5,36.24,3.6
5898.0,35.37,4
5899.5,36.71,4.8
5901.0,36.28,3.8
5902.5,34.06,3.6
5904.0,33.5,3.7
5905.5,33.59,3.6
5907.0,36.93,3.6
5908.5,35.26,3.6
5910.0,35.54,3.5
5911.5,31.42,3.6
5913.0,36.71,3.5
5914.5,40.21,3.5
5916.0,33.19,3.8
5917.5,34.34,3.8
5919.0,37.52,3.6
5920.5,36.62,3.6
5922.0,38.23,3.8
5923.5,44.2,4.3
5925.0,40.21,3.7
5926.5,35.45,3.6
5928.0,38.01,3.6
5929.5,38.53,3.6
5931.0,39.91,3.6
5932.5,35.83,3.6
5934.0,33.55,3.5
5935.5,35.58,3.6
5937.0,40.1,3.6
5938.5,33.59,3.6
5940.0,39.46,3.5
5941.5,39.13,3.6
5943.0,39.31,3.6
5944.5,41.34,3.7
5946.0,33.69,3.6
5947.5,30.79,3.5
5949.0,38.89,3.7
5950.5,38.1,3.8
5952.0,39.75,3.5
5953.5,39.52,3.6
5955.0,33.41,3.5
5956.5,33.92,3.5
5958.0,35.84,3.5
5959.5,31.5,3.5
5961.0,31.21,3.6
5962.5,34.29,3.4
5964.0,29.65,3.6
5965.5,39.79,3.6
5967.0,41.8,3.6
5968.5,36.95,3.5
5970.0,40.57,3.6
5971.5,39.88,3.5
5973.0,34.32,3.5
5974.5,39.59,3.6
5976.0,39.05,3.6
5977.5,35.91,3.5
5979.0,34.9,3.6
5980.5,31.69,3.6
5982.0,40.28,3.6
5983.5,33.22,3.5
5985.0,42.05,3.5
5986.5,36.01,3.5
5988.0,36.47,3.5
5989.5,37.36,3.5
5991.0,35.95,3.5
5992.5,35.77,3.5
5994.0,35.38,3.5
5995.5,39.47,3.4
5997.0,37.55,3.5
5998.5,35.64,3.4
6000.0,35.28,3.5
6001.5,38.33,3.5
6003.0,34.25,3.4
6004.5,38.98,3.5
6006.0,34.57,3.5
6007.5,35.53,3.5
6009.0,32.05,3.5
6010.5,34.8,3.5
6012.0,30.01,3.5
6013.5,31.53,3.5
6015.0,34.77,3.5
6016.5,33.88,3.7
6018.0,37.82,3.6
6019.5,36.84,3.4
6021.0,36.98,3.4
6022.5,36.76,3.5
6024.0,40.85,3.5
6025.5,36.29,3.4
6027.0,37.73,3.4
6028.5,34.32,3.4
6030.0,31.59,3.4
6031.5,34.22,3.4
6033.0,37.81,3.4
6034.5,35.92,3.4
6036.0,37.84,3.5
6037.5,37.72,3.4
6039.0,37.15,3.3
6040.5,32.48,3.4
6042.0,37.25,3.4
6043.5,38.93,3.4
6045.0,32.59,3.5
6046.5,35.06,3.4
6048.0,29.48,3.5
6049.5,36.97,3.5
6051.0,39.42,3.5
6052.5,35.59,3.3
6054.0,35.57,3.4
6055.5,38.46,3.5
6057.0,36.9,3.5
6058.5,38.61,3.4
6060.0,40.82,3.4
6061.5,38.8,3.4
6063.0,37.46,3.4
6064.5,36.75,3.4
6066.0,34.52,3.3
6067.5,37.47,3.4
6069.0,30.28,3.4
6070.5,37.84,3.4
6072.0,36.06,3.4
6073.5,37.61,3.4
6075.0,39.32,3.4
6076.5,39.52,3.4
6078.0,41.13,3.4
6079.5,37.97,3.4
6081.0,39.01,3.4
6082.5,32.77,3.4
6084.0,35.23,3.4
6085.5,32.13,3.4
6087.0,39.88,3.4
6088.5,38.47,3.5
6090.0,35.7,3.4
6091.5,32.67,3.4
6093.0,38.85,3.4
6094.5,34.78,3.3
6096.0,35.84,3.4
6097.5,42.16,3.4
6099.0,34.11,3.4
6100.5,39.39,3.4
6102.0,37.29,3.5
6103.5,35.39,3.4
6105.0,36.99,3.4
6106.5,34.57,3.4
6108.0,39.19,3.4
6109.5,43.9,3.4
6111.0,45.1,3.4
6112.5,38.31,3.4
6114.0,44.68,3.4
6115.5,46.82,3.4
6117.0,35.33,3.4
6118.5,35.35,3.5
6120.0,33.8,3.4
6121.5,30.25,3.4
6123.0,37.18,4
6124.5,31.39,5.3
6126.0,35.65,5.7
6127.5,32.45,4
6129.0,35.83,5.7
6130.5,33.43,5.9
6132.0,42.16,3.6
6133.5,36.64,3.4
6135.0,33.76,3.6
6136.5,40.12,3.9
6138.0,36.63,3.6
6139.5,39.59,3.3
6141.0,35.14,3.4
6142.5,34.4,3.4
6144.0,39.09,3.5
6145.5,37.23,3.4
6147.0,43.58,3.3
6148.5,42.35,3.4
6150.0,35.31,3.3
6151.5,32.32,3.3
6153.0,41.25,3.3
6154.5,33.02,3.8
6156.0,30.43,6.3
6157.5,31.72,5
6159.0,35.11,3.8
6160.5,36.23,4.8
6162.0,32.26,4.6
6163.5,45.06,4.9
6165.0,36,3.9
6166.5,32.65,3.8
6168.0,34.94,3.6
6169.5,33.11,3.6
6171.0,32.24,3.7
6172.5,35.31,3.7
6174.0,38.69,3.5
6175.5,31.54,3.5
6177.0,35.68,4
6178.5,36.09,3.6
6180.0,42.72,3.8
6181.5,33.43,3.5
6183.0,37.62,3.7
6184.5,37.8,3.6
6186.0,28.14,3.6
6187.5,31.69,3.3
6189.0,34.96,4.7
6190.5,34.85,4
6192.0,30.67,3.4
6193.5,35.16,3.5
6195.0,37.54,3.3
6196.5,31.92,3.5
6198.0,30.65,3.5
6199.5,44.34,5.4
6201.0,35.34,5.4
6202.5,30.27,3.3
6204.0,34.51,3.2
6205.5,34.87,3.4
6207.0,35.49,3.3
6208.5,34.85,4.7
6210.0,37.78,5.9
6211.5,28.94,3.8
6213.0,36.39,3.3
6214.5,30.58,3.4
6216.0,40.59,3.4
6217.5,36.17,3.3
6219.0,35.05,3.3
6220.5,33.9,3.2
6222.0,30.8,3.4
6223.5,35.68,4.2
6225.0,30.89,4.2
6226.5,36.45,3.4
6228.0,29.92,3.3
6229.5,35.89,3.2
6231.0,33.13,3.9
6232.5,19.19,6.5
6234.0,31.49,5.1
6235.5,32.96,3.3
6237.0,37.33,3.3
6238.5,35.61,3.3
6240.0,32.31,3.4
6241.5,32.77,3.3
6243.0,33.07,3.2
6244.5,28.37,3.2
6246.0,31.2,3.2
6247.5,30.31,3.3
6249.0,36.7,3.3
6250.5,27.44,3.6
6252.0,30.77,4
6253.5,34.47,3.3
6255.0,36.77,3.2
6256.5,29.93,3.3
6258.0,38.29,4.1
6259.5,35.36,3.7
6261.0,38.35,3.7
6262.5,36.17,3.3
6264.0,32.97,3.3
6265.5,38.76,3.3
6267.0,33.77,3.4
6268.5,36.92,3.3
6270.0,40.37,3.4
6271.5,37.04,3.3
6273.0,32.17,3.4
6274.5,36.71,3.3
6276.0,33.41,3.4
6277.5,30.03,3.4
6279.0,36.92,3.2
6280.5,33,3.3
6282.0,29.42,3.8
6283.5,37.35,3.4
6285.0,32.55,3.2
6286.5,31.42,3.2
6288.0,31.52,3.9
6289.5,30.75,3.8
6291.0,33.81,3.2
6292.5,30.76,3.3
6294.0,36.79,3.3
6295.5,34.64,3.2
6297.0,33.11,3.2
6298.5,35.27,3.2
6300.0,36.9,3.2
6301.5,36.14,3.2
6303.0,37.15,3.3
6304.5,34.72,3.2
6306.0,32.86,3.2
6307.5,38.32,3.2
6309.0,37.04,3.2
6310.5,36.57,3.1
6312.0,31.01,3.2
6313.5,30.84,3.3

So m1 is -0.02 mag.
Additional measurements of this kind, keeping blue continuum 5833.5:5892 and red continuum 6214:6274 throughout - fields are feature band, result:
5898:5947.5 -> -0.05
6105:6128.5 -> -0.10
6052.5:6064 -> -0.10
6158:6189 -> -0.04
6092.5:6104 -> -0.09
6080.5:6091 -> -0.05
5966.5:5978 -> -0.11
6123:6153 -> -0.08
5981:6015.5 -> -0.03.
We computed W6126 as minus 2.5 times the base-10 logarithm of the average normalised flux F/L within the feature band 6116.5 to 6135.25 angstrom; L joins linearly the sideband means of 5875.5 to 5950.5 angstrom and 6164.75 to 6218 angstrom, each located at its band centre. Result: 0.00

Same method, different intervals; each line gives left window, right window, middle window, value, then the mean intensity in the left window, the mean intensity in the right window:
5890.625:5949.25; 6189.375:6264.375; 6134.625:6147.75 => -0.11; 36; 33.7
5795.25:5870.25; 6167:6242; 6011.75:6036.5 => -0.01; 36.6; 34.2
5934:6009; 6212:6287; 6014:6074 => -0.01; 36.6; 33.7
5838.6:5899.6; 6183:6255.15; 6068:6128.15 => -0.10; 34.8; 33.5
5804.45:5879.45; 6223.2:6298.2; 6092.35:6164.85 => -0.08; 36.2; 33.5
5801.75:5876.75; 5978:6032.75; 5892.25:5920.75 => 0.04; 36.2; 35.8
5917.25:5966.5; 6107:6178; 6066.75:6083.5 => -0.01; 36.8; 36.6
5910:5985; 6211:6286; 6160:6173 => -0.02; 36.8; 33.7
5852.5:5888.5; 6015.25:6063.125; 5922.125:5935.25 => -0.08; 34.7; 36.5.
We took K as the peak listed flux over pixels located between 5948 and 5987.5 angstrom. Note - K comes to 42.05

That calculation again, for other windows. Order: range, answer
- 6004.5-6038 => 40.85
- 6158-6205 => 45.06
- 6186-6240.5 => 44.34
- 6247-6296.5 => 40.37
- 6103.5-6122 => 46.82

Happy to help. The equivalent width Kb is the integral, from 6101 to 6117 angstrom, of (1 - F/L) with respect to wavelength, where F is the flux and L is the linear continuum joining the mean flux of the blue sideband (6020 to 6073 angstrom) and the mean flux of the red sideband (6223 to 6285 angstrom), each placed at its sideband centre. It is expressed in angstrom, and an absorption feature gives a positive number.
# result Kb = -2.0 angstrom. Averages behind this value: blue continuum 36.4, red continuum 33.6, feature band 40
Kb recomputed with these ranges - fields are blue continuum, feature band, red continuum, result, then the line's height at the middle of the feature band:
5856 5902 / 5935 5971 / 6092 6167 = -1.7 angstrom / 35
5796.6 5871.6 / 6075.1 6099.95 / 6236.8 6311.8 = -1.2 angstrom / 35.2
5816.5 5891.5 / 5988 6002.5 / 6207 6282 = -0.6 angstrom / 35.2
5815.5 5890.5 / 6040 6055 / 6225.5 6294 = -0.3 angstrom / 34.8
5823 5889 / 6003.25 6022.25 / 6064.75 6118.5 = 1.2 angstrom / 37.1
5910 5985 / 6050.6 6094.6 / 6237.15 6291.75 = -1.7 angstrom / 35.6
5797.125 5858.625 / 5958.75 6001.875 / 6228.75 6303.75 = -0.7 angstrom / 35.9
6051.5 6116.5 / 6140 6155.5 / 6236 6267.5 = -0.4 angstrom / 36.3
